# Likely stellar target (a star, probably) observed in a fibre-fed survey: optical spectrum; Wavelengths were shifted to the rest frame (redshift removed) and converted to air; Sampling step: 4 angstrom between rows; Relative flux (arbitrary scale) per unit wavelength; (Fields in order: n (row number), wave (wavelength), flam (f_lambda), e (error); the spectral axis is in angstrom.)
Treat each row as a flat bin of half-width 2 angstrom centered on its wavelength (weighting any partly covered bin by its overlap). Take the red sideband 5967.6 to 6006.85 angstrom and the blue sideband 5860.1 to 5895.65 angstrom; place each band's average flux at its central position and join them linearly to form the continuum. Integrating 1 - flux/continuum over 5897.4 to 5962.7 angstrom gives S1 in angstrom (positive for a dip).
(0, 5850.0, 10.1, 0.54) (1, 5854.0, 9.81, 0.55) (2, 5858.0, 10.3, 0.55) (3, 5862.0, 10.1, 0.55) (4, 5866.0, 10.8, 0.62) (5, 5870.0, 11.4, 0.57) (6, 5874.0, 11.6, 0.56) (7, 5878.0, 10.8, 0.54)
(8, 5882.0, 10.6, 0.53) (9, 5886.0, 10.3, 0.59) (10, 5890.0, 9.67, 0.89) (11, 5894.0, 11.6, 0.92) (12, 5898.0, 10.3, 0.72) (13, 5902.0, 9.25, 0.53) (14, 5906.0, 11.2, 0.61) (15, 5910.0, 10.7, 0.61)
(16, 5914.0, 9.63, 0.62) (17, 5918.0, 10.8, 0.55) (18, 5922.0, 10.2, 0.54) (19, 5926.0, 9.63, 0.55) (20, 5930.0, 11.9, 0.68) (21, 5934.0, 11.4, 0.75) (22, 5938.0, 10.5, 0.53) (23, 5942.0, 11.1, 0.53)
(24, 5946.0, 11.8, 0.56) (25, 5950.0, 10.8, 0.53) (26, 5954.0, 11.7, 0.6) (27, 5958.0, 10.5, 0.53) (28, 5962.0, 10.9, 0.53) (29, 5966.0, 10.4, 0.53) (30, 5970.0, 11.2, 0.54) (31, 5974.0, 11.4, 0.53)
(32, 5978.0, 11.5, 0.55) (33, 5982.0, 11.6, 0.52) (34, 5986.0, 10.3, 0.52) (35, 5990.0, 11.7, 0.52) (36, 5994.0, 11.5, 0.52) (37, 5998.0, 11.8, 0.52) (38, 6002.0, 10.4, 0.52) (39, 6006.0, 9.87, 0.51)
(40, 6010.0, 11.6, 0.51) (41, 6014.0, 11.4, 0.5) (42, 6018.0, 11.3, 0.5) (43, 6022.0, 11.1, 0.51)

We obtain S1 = 1.3 angstrom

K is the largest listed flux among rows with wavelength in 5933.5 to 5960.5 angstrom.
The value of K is 11.8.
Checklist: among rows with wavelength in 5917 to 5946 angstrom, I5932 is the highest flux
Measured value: 11.9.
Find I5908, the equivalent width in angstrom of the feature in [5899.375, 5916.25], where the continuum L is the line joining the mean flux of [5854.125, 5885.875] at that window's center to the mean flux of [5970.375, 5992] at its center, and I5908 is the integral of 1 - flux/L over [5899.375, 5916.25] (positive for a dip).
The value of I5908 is 1.1 angstrom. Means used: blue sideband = 10.7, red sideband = 11.3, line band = 10.2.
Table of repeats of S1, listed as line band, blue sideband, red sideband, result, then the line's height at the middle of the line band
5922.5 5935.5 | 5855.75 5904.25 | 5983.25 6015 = -0.1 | 10.8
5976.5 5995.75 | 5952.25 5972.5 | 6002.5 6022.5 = -0.6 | 11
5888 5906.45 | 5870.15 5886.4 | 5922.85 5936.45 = 1.0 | 10.9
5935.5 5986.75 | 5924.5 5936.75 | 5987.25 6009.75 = -0.2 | 11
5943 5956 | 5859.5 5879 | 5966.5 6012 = -0.4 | 11.1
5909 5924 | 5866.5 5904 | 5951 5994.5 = 0.7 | 10.8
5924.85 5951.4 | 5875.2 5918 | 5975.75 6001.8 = -0.5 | 10.8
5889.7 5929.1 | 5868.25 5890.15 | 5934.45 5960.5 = 2.0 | 10.9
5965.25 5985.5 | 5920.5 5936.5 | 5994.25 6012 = -0.5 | 10.9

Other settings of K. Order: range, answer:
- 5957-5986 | 11.6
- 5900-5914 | 11.2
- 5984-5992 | 11.7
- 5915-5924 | 10.8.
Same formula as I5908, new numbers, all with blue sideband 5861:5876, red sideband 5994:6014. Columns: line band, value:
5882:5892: 0.84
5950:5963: 0.02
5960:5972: 0.21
